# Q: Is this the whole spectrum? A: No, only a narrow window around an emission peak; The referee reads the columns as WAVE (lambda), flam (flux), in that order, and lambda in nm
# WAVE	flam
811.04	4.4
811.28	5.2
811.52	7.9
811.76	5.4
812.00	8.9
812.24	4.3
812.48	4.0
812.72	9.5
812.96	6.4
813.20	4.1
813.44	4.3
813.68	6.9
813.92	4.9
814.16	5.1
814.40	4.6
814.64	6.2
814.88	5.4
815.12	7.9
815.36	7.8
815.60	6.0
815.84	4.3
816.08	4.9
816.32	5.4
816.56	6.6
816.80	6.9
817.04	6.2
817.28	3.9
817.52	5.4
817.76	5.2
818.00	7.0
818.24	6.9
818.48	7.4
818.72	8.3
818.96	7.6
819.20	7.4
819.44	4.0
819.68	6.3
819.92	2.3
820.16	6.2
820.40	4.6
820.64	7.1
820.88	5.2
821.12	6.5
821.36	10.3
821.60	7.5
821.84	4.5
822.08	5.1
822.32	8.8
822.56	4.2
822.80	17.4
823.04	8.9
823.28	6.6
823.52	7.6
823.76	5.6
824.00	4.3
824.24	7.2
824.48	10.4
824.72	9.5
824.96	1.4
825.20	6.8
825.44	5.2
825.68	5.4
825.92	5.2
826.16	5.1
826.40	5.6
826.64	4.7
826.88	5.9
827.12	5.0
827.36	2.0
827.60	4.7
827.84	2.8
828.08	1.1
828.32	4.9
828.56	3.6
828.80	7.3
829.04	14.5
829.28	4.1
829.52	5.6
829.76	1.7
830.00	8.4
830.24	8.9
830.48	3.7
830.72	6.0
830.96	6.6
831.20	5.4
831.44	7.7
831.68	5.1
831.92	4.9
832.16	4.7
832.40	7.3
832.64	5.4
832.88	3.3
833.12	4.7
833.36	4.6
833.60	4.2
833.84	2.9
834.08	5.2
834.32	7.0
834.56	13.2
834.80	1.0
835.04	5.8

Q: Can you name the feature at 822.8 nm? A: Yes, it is [S II]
